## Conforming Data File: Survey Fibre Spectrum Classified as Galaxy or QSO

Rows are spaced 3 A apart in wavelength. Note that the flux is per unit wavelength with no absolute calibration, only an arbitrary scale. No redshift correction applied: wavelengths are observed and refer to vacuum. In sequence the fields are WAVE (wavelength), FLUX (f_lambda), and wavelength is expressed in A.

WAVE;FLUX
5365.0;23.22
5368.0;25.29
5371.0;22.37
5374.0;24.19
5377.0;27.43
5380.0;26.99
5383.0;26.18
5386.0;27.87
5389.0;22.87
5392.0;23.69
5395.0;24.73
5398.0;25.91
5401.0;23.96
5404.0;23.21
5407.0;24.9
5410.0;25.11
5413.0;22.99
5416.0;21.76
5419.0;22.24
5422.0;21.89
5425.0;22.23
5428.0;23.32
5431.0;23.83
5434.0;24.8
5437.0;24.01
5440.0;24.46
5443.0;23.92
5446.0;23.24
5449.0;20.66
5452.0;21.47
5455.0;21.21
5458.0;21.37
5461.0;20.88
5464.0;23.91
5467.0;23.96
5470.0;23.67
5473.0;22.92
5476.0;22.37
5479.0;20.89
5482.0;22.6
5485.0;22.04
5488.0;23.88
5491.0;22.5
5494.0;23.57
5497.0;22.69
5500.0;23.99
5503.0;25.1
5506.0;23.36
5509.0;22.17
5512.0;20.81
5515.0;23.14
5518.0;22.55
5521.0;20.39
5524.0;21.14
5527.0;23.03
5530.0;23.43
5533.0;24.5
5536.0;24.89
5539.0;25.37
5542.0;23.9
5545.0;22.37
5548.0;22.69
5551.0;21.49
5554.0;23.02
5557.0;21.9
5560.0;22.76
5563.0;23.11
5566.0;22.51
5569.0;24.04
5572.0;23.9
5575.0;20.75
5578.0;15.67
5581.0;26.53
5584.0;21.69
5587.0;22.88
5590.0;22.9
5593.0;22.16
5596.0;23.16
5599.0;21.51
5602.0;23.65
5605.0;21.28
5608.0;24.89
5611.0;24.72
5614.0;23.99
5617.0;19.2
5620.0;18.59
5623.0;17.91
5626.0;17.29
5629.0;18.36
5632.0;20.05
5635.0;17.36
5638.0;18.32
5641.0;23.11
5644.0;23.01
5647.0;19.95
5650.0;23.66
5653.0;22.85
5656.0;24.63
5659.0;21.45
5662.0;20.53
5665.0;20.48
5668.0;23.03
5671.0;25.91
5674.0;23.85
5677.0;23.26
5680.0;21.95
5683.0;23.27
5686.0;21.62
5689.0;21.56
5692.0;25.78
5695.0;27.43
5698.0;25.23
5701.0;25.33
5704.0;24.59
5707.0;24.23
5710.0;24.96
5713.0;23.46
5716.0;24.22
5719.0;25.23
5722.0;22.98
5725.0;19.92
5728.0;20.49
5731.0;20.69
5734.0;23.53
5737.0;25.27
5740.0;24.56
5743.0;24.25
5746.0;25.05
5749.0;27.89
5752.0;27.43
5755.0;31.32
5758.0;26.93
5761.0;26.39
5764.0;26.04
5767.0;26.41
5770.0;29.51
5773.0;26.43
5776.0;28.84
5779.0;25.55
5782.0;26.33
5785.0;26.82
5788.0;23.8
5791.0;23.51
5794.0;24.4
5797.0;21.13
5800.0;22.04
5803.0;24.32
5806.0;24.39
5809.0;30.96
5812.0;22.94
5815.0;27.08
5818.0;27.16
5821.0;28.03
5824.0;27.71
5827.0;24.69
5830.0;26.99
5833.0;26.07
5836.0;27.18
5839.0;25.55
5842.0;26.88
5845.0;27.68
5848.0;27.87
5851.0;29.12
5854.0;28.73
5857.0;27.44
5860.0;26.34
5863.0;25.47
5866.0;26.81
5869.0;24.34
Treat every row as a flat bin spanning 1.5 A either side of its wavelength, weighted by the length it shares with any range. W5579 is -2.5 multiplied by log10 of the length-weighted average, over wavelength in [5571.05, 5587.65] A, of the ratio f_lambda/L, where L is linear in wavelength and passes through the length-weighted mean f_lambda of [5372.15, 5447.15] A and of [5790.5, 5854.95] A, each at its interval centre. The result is 0.15 mag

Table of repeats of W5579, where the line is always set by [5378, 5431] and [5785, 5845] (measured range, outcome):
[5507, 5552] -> 0.08 mag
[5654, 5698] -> 0.08 mag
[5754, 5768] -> -0.08 mag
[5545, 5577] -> 0.10 mag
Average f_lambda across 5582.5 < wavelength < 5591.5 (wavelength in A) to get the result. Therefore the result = 22.5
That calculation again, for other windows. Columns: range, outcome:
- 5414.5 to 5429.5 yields 22.3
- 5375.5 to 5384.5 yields 26.9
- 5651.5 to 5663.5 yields 22.4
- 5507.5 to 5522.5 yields 21.8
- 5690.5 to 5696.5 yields 26.6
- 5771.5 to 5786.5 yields 26.8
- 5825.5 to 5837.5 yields 26.2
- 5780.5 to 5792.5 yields 25.1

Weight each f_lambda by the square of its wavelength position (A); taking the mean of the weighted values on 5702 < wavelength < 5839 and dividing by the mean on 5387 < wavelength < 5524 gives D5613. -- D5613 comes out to 1.2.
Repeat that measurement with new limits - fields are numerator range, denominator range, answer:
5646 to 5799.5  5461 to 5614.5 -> 1.14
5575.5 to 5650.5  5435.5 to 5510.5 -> 0.98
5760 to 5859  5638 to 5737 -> 1.19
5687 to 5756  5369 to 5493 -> 1.16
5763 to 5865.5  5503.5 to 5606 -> 1.27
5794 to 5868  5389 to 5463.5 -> 1.31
